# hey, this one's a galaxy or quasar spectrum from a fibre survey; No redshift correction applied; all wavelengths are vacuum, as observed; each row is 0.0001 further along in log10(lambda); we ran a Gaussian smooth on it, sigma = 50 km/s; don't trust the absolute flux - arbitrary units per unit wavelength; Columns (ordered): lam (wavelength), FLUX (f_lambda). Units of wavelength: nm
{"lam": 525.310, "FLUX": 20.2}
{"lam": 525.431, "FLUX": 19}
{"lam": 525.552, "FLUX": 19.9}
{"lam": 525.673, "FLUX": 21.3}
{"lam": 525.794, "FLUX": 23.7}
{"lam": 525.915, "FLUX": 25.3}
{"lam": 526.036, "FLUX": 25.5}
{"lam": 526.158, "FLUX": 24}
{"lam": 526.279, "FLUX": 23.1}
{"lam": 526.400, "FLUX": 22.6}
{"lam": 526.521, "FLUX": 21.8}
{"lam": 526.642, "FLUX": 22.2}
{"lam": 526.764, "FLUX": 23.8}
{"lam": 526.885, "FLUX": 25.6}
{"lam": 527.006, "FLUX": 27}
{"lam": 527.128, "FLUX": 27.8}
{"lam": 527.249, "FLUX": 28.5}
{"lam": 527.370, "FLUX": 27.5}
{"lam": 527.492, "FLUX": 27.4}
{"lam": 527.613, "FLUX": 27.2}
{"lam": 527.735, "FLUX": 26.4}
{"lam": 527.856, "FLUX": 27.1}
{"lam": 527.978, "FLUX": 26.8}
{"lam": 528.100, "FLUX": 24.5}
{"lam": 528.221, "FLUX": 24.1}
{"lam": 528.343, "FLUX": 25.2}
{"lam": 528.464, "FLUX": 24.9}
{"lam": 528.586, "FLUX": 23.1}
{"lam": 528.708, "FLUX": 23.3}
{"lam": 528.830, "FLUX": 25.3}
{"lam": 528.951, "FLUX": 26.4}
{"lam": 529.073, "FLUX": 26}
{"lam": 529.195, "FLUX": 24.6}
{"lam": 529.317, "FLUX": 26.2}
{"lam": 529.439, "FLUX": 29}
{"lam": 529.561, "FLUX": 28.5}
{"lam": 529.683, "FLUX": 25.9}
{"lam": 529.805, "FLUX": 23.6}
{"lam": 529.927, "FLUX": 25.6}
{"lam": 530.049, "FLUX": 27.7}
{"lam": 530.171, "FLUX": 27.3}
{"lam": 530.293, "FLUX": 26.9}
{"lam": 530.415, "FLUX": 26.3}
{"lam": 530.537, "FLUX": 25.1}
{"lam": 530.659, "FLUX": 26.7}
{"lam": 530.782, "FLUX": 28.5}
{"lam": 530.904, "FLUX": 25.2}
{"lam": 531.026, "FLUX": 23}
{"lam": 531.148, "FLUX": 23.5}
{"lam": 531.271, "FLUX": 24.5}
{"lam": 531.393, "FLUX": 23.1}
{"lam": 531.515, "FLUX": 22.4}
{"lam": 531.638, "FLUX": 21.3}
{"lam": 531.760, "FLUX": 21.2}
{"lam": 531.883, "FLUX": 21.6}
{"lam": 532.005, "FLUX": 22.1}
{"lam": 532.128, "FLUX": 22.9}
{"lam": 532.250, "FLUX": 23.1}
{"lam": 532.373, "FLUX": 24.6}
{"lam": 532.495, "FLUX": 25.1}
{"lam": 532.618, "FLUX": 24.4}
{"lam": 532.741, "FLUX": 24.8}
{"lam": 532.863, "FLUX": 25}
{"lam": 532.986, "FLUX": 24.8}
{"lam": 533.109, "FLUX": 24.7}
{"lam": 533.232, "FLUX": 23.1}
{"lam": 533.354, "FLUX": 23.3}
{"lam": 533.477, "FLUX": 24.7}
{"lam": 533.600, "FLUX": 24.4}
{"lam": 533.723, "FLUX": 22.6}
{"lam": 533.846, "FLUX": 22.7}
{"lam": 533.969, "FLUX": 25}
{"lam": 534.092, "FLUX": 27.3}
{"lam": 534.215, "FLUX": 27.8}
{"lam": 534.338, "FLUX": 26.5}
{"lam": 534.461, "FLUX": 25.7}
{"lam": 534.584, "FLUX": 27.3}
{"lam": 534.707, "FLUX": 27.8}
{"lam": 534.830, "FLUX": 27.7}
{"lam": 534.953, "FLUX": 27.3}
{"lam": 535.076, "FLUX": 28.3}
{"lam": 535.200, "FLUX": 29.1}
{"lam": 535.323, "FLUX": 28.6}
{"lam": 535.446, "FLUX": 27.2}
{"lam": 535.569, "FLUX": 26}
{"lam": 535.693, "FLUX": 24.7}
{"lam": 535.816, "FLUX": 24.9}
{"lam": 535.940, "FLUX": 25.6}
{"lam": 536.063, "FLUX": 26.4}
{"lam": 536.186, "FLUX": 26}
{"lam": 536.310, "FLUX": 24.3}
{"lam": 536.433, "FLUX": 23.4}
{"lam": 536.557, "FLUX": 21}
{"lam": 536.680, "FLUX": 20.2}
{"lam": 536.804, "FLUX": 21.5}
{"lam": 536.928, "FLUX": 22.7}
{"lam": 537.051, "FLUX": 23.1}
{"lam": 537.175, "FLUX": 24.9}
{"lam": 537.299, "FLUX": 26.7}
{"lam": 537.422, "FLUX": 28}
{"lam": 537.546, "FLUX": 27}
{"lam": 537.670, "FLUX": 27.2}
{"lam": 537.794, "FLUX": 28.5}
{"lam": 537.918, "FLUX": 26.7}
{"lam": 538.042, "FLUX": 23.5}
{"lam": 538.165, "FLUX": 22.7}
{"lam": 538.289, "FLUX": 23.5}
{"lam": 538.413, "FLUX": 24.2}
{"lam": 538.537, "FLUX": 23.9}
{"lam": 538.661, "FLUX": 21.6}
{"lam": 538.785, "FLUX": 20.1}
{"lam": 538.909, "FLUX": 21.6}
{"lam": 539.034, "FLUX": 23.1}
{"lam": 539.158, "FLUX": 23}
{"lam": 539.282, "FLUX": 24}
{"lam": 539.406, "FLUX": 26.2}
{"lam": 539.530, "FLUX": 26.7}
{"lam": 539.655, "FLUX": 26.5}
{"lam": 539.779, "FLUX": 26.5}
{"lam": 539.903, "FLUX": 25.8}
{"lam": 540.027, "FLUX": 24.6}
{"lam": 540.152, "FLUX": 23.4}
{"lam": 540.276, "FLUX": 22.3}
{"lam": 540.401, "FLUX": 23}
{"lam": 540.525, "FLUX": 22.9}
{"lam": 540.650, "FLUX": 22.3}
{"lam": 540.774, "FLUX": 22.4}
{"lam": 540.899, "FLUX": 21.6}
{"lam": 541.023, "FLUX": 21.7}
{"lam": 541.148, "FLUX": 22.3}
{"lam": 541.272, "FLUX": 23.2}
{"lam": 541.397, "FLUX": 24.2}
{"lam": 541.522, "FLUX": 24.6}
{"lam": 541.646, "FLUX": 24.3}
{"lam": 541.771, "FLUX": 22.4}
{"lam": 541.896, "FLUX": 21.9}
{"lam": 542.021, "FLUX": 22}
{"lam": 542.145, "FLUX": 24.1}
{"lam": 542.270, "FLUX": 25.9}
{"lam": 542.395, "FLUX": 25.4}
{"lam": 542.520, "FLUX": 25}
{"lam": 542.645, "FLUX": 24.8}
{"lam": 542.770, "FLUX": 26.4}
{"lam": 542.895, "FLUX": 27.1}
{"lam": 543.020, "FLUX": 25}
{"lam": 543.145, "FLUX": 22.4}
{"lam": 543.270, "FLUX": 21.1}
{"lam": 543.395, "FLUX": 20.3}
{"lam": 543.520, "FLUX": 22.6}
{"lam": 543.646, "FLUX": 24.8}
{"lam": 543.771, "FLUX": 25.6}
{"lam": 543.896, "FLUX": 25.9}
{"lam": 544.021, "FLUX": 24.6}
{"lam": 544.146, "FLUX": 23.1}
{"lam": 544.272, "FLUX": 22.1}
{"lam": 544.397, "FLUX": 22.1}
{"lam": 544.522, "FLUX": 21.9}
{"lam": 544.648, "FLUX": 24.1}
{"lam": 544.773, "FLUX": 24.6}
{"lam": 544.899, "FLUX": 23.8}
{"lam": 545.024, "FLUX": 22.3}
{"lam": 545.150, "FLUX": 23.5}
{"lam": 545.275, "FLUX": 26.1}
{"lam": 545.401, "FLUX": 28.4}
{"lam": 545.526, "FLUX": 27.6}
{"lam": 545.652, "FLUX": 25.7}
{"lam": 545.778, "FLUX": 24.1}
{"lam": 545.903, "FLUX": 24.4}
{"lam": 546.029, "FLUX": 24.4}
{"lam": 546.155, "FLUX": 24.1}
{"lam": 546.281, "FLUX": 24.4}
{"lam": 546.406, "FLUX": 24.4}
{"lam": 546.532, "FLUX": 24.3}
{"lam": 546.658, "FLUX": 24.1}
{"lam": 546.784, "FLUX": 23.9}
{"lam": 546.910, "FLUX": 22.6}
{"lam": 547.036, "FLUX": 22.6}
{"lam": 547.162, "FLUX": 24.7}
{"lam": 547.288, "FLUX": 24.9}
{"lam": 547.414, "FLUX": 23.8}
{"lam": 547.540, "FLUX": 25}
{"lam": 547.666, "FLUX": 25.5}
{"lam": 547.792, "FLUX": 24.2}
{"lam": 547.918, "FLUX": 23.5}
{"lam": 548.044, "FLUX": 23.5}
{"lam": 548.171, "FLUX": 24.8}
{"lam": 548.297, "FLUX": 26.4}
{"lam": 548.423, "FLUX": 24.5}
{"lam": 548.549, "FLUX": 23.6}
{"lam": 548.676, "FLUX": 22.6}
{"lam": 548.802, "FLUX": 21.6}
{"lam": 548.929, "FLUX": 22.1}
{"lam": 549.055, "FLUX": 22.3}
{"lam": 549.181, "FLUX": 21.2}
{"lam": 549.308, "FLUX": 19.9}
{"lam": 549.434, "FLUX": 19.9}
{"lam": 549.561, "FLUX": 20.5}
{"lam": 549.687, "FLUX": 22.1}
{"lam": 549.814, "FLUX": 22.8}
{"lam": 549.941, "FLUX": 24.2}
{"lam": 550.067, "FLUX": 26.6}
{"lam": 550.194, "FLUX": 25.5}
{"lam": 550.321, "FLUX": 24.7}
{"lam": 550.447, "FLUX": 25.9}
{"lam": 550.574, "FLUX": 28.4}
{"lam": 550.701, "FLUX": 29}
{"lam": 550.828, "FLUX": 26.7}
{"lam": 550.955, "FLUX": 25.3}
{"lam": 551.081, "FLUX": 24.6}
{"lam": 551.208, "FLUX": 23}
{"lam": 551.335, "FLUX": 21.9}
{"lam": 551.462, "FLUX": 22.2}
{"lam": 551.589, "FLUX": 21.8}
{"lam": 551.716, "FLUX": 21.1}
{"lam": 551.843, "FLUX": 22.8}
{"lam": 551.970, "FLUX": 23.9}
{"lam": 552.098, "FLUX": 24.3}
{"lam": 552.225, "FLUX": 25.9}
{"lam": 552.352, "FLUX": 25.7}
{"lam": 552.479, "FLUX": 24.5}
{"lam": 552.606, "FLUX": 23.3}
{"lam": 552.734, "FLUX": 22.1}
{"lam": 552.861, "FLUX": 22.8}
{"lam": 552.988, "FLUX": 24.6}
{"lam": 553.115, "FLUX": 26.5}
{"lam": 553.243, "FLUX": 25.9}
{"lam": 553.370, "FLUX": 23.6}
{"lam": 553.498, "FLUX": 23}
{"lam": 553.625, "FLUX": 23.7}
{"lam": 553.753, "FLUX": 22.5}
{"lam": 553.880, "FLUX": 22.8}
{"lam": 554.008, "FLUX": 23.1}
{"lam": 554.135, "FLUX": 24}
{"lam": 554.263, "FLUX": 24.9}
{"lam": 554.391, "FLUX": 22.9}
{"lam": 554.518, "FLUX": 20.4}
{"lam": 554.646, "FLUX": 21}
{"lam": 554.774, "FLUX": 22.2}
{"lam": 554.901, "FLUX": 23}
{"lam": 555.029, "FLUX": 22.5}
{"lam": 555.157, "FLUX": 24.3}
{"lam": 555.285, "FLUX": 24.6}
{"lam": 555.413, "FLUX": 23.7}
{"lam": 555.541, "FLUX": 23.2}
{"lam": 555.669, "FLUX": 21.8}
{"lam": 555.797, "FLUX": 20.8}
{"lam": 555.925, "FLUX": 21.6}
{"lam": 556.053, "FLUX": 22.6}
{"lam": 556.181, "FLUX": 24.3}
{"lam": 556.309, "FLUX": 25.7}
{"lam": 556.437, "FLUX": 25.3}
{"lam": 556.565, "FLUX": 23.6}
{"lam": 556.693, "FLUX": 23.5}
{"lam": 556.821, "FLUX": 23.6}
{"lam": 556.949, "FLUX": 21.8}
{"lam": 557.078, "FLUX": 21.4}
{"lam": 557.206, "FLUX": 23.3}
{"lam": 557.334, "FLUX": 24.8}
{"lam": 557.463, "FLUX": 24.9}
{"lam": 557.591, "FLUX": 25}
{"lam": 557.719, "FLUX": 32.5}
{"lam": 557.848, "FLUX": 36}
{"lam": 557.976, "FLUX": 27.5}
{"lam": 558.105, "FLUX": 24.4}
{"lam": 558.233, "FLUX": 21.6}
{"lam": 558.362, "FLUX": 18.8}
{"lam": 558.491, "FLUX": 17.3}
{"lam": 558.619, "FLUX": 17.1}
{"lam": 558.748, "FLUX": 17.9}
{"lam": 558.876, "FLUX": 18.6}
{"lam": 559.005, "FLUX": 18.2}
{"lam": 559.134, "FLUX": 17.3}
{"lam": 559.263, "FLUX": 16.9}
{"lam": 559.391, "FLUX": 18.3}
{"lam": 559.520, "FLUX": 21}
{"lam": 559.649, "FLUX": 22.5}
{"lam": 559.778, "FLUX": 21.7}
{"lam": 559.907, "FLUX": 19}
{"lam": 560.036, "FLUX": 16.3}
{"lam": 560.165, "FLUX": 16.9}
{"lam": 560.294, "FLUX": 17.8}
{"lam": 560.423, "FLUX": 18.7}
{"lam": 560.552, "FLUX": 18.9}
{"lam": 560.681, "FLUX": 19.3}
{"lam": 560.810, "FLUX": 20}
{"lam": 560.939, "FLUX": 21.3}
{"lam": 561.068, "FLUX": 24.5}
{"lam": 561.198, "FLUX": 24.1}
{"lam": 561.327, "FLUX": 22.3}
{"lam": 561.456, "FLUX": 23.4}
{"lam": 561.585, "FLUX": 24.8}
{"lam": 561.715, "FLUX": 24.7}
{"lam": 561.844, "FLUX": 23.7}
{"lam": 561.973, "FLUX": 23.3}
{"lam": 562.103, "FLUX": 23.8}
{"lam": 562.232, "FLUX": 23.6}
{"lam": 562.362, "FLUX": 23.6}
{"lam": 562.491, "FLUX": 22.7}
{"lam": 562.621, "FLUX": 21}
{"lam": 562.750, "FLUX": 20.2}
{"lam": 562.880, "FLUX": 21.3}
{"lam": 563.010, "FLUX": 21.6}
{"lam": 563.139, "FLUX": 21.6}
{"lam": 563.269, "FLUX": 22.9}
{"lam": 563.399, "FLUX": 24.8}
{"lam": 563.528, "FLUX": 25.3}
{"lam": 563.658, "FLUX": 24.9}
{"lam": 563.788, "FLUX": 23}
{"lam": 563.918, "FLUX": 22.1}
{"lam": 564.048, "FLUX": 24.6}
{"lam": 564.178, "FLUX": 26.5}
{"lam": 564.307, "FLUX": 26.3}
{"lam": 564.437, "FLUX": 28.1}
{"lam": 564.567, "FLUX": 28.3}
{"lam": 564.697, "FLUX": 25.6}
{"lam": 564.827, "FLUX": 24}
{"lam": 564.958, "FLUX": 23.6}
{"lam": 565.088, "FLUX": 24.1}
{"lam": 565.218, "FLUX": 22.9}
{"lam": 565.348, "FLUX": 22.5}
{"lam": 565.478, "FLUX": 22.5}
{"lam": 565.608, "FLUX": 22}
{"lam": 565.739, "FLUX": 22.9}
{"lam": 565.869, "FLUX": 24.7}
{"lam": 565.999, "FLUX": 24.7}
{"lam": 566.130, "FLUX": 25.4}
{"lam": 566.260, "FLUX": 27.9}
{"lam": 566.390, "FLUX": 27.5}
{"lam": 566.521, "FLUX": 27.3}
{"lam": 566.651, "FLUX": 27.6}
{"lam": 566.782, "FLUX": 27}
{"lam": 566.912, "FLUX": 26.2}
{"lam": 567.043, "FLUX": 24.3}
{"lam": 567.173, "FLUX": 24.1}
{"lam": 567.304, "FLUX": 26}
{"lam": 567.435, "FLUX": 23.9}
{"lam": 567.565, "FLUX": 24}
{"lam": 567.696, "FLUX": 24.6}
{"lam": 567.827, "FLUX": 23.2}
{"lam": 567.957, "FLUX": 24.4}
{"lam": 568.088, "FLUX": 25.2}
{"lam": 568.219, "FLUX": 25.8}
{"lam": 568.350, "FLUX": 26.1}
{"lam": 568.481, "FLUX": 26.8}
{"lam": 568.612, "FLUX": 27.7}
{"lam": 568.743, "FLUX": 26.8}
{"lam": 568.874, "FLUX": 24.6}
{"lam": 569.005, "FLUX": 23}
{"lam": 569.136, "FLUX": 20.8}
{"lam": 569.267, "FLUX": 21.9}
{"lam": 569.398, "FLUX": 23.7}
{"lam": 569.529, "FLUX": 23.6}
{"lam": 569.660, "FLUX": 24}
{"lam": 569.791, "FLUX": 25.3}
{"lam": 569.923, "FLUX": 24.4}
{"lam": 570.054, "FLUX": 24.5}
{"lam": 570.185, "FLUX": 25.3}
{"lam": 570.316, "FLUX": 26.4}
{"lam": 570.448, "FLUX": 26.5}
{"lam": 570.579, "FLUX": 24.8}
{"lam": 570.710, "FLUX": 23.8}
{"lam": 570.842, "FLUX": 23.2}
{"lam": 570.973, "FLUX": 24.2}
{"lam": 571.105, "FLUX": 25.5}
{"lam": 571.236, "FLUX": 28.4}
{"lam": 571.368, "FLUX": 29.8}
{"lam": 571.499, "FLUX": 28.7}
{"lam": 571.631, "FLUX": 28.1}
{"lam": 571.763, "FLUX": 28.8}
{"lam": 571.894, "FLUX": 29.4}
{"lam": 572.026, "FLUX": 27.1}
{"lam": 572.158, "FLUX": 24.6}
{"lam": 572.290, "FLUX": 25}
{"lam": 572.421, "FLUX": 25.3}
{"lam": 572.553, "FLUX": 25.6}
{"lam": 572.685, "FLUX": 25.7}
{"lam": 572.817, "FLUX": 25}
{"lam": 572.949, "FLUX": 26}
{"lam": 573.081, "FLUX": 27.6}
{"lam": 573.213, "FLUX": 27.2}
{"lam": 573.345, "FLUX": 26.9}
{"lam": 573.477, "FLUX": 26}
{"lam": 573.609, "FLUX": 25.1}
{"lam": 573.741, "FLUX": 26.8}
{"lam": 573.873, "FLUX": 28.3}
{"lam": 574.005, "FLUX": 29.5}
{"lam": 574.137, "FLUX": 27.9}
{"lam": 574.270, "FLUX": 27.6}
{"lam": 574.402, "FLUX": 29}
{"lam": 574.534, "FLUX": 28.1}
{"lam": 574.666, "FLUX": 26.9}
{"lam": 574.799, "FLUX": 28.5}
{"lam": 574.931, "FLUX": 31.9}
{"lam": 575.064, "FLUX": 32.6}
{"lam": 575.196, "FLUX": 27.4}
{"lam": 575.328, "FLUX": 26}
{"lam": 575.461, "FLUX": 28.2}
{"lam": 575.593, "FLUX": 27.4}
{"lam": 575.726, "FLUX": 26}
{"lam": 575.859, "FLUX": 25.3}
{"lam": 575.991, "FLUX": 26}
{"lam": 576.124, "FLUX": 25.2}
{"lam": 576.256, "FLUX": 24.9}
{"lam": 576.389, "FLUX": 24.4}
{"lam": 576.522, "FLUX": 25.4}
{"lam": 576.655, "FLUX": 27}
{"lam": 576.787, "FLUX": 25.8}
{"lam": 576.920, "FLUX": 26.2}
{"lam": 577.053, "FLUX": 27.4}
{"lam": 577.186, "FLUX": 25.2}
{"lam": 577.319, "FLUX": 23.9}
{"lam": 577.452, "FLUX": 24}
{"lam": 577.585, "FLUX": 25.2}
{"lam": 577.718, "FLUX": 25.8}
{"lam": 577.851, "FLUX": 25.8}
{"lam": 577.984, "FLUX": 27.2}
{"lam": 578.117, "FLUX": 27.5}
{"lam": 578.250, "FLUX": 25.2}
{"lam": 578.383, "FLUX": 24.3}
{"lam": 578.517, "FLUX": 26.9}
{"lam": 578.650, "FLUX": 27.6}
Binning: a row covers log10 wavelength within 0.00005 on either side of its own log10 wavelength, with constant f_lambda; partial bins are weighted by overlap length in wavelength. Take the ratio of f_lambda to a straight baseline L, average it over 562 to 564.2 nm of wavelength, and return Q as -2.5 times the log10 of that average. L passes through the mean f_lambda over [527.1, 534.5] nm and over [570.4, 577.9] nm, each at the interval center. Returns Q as 0.14 mag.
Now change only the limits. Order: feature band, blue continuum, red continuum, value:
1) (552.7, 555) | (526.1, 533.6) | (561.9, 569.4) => 0.059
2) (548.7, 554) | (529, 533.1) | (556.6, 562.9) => -0.044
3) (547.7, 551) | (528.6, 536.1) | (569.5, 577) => 0.084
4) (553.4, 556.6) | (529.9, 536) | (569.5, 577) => 0.126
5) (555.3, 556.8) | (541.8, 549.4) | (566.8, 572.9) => 0.055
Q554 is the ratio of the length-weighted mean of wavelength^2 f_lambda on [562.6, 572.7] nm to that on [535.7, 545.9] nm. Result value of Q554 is 1.14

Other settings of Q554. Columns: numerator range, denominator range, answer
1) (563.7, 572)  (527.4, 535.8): 1.14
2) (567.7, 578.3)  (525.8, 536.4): 1.20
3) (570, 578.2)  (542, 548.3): 1.22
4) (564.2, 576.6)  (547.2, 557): 1.17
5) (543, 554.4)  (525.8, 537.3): 1.01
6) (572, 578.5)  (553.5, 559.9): 1.25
